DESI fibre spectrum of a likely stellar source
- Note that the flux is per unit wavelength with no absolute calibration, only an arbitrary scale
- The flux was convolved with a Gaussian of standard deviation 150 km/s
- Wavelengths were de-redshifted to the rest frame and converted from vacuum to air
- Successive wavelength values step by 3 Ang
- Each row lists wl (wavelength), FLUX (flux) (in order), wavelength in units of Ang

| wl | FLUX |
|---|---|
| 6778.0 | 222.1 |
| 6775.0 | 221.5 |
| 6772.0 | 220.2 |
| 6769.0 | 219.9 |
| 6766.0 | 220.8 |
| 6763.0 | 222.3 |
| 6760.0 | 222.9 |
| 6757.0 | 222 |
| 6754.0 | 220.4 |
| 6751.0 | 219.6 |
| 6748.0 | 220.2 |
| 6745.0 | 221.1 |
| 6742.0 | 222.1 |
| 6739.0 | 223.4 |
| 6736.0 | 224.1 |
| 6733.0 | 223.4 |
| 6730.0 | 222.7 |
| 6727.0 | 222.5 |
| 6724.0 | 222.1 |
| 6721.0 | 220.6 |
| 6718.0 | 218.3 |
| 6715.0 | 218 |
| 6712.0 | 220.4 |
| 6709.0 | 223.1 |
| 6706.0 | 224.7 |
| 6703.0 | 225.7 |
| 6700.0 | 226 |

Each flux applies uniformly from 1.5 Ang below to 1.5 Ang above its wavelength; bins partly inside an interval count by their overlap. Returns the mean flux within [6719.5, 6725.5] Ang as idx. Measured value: 221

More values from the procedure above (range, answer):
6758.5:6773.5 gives 221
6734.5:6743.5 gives 223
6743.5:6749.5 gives 221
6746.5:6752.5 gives 220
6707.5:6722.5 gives 220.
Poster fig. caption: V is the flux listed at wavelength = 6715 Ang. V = 218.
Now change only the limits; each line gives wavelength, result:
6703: 225.7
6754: 220.4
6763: 222.3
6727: 222.5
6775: 221.5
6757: 222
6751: 219.6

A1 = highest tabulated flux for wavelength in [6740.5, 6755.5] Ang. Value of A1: 222.1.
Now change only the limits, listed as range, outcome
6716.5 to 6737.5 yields 224.1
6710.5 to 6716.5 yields 220.4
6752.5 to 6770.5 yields 222.9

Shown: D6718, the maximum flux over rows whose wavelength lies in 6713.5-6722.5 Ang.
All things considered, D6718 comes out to 220.6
